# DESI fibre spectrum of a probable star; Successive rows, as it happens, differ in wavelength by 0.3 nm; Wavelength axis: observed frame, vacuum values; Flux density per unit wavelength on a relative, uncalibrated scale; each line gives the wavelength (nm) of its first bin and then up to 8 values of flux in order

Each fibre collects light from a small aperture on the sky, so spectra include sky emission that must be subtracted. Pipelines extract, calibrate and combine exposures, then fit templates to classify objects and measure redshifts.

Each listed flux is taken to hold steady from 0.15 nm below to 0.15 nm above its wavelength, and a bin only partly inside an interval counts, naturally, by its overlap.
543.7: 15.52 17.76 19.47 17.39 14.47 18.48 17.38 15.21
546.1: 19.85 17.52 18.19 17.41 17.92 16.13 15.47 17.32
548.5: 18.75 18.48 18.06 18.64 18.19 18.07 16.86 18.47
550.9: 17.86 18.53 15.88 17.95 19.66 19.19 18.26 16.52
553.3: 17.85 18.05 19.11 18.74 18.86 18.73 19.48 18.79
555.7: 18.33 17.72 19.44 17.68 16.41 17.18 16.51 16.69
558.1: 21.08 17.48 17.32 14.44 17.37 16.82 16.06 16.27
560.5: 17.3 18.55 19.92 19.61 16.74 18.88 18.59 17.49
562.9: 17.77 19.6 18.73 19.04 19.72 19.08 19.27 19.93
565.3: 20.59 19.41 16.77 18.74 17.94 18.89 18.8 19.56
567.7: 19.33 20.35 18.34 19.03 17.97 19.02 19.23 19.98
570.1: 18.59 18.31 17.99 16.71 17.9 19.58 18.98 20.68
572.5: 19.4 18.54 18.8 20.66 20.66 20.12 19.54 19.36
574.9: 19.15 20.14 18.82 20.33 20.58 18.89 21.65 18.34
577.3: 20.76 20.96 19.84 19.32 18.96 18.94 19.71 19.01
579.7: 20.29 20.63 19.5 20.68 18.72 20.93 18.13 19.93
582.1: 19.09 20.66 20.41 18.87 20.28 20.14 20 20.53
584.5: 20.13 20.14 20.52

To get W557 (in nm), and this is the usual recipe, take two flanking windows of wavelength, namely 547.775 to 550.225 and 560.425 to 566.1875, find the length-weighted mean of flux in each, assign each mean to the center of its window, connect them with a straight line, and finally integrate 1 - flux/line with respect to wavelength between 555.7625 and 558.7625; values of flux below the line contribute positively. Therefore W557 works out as 0.10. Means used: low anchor 17.9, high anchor 18.8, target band 17.8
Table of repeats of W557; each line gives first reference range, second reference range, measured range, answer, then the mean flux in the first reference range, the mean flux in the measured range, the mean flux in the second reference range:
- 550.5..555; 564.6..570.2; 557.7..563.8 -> 0.27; 18.3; 17.9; 19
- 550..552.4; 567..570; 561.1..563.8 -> 0.03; 18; 18.5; 19.2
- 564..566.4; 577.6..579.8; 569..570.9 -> 0.05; 19.2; 18.8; 19.5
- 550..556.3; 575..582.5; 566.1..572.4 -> 0.12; 18.3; 18.9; 19.8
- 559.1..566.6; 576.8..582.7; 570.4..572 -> 0.07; 18.4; 18.2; 19.7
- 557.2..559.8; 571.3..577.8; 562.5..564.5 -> -0.09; 17.2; 18.8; 19.8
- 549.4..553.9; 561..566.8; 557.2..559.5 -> 0.15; 18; 17.3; 18.8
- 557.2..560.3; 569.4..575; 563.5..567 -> -0.19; 17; 19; 19.2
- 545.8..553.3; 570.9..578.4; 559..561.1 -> 0.17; 17.8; 17.1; 19.6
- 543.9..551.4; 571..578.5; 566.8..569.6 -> 0.01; 17.7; 19.1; 19.6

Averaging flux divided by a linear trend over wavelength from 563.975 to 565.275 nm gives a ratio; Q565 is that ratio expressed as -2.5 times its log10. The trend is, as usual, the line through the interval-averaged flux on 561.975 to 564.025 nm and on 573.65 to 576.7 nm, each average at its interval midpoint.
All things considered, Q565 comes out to -0.05 mag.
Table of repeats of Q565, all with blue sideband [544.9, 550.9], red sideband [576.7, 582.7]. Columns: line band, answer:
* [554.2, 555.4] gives -0.051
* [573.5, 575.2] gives -0.023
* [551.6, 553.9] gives -0.016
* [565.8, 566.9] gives 0.045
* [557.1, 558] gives 0.078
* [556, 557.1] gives 0.025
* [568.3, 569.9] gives 0.006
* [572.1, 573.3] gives -0.003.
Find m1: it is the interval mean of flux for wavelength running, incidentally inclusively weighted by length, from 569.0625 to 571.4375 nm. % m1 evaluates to 18.5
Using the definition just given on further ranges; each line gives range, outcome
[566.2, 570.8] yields 18.9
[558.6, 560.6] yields 16.5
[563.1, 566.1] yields 19.2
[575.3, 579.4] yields 19.8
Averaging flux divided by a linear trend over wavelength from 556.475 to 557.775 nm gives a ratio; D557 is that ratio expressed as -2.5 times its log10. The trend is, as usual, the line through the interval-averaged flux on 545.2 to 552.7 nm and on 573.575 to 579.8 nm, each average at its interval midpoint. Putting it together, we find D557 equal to 0.09 mag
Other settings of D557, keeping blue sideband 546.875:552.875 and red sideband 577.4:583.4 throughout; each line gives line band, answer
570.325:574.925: 0.006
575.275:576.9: -0.029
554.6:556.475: -0.031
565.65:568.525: 0.008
